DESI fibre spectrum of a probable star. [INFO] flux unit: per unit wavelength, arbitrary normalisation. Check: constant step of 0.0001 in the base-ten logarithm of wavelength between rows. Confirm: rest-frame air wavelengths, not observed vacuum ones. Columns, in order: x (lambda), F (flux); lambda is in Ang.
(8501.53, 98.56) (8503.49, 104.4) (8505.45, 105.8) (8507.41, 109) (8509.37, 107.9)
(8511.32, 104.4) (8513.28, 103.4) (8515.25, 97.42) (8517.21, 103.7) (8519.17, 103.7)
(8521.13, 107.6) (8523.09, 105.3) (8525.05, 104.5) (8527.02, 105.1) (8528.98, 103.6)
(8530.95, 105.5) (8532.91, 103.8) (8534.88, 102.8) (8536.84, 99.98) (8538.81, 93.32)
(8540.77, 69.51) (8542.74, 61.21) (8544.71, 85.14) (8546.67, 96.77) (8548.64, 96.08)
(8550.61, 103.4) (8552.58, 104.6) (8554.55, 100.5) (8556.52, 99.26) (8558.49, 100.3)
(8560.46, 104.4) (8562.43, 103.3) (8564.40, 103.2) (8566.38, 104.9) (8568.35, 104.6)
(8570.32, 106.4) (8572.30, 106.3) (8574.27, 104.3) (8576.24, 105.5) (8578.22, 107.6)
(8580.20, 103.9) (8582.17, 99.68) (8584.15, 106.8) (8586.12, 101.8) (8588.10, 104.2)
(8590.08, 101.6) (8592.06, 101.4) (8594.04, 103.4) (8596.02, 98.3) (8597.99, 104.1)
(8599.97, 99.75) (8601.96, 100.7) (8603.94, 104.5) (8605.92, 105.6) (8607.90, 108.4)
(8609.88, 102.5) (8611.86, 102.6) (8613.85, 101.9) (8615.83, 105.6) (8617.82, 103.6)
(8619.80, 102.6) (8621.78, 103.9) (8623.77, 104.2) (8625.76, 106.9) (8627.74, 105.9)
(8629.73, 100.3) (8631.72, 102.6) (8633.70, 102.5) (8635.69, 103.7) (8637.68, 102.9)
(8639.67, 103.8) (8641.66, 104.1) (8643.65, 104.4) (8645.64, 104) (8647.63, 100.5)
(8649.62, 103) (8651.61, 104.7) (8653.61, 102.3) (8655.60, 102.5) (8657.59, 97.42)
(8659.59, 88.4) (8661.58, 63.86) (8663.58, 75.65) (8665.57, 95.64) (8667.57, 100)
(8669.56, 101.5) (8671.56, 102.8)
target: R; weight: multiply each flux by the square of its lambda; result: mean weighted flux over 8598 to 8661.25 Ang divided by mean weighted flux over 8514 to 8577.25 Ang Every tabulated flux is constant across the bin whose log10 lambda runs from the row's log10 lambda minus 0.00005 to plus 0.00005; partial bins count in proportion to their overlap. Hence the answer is 1.0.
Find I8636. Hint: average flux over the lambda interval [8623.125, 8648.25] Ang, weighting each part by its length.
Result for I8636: 104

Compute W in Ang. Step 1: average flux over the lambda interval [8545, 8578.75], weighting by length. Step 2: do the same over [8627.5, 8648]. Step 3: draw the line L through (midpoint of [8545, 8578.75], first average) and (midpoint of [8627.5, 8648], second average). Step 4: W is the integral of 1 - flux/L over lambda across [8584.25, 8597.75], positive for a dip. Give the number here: 0.1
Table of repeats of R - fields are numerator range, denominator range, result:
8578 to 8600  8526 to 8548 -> 1.11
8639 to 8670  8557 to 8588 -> 0.95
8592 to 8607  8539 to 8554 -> 1.17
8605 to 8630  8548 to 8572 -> 1.03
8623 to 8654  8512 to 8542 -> 1.06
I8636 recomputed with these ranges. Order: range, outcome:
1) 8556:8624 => 103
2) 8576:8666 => 101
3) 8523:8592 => 100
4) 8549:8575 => 103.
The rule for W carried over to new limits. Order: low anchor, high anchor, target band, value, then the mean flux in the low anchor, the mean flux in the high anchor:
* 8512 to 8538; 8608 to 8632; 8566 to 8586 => -0.2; 103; 104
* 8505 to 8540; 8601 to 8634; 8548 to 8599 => 0.3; 103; 104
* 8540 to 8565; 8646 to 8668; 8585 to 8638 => -5.0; 94.5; 94.1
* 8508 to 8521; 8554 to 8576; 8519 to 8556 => 2.3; 104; 104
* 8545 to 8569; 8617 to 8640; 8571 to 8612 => -0.5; 101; 104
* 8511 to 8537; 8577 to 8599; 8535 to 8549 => 2.3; 104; 103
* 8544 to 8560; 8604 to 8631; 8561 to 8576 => -0.7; 98.7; 104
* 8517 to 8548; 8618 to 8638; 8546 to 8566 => -0.6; 96.8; 104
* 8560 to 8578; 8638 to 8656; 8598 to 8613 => 0.1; 105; 103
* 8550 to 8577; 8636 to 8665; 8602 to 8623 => -0.8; 104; 97.1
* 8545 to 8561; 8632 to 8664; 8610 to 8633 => -1.1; 99.9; 98.2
